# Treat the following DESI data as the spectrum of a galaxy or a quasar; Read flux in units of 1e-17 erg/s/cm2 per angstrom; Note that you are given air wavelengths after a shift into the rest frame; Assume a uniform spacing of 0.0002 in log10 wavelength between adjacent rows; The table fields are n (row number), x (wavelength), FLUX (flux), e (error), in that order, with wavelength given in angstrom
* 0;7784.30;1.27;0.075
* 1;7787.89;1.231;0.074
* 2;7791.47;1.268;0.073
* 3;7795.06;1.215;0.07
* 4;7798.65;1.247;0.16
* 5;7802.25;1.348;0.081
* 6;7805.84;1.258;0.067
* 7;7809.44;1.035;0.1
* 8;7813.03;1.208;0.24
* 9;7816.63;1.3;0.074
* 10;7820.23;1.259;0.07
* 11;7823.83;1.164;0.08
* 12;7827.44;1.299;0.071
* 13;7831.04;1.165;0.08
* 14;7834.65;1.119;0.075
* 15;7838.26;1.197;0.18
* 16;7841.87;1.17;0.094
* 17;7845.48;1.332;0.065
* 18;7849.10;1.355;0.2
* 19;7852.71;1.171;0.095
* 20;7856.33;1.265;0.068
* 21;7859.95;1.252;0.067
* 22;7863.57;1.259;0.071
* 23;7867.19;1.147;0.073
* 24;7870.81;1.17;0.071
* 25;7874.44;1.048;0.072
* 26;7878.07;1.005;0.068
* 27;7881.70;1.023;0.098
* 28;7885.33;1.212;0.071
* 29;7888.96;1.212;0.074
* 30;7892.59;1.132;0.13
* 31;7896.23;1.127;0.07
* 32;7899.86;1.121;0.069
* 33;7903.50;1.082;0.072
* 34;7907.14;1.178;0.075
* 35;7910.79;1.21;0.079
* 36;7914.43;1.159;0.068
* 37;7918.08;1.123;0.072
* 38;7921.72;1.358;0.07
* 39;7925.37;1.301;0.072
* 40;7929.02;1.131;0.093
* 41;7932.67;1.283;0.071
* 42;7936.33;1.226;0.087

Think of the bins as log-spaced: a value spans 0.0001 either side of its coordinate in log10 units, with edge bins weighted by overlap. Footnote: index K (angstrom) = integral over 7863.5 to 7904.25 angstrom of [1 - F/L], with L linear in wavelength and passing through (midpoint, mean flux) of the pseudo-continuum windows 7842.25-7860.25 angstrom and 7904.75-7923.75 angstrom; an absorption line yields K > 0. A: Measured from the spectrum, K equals 3.7 angstrom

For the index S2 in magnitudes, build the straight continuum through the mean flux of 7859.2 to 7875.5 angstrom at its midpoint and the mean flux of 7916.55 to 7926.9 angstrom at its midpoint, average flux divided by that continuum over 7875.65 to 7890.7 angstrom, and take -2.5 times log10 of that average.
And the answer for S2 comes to 0.09 mag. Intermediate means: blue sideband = 1.18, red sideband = 1.26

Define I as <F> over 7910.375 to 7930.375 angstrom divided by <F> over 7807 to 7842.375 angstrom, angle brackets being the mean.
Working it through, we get 1.02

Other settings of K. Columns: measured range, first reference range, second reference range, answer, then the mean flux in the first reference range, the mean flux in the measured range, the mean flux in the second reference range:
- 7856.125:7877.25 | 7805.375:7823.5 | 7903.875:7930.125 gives 0.5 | 1.21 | 1.18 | 1.2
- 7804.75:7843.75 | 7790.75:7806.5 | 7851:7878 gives 1.1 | 1.27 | 1.2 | 1.18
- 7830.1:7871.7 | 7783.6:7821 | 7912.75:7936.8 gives 0.5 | 1.24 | 1.22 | 1.23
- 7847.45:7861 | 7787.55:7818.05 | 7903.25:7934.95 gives -0.4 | 1.23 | 1.26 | 1.21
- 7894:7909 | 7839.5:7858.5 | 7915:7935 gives 1.4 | 1.26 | 1.13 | 1.23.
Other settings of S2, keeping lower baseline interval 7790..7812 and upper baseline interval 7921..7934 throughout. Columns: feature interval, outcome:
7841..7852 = -0.04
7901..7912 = 0.09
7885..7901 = 0.08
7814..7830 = -0.01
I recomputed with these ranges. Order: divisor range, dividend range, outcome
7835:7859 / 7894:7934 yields 0.96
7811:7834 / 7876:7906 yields 0.91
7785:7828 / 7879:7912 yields 0.92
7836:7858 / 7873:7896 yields 0.89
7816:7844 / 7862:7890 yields 0.94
